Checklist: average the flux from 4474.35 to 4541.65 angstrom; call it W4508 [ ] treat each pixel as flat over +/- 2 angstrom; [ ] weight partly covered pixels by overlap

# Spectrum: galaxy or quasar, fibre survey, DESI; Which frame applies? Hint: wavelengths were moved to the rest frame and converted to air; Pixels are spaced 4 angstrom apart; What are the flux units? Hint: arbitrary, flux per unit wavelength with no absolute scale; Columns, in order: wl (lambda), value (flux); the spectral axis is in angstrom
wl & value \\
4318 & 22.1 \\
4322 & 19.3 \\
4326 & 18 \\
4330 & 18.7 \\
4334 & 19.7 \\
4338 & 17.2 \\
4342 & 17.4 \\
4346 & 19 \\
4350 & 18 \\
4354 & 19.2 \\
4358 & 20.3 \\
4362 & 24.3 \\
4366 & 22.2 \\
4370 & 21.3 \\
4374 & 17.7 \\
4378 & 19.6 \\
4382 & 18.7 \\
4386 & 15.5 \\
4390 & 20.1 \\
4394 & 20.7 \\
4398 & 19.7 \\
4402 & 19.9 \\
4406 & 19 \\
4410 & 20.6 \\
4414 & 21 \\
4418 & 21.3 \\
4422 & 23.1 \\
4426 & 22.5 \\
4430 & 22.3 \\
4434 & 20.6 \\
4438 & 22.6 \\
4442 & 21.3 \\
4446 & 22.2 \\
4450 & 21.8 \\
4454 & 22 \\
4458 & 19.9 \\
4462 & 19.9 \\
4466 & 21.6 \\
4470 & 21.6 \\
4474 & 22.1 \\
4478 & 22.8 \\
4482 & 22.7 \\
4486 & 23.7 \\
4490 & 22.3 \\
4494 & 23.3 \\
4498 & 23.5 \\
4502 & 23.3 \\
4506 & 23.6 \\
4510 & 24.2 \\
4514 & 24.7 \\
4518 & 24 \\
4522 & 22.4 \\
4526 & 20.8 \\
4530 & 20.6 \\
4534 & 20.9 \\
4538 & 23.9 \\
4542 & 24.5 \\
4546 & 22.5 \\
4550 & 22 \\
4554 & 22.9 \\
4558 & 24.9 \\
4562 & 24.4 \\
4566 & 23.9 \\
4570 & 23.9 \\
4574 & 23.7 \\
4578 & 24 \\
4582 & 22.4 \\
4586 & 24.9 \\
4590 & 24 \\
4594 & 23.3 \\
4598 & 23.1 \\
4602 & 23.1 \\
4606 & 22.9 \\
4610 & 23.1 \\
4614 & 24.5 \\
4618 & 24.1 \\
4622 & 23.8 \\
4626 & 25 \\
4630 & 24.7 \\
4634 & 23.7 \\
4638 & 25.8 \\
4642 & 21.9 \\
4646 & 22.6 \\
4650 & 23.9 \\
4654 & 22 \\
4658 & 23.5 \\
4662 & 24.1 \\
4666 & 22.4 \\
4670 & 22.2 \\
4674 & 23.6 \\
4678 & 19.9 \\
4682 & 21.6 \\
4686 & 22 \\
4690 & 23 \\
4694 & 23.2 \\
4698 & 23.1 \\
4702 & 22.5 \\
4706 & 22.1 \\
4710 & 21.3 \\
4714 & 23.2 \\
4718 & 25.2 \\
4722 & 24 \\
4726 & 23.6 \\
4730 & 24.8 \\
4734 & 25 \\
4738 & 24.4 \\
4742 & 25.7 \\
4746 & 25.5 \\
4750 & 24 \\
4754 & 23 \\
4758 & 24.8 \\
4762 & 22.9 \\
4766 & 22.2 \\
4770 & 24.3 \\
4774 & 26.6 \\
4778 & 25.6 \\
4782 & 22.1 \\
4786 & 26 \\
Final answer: 22.9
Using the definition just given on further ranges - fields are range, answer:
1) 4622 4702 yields 23.1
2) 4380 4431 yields 20.3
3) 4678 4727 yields 22.8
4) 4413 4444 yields 21.9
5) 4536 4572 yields 23.7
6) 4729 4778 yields 24.5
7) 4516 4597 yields 23.2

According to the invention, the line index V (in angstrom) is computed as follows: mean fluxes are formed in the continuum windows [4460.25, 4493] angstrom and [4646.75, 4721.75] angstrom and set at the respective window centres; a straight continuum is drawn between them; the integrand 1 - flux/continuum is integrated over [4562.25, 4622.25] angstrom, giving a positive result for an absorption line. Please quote -3.2 angstrom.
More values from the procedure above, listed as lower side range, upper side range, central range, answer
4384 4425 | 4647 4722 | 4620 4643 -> -2.1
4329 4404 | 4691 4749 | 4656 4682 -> 0.7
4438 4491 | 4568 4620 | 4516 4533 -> 0.6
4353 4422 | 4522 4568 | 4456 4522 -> -2.4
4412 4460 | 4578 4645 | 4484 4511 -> -1.1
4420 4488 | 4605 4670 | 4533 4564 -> -0.7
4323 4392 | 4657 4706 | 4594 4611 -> -1.0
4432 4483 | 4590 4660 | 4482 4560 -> -2.4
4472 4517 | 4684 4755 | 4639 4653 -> 0.3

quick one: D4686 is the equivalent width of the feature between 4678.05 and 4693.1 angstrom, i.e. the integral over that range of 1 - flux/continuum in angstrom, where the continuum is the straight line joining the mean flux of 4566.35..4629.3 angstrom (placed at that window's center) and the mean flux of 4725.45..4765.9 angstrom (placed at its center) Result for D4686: 1.31 angstrom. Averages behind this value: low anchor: 23.7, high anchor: 24.3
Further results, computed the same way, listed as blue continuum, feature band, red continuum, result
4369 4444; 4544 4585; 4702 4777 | -2.58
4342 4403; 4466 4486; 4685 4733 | -1.55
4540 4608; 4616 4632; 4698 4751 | -0.49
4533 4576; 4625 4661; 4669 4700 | -1.52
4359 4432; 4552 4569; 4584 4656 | -0.87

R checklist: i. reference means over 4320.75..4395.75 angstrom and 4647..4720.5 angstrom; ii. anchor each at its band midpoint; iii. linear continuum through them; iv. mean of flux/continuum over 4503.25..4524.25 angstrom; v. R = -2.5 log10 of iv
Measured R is -0.14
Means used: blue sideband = 19.3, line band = 23.7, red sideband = 22.7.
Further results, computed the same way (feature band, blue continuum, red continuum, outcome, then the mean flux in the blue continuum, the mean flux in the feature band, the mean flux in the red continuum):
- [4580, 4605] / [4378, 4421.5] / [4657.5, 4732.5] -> -0.08 mag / 19.8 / 23.4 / 22.9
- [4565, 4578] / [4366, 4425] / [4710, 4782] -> -0.08 mag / 20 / 23.9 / 24.3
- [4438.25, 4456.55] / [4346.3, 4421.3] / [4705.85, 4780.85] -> -0.06 mag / 20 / 21.8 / 24.1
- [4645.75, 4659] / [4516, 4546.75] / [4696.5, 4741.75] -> 0.01 mag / 22.4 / 23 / 23.7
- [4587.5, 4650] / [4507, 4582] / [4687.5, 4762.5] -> -0.01 mag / 23.2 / 23.7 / 23.8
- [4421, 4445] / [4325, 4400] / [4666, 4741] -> -0.10 mag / 19.3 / 22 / 23.1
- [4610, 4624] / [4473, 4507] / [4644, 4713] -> -0.06 mag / 23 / 24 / 22.5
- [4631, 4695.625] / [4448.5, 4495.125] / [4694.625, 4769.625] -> 0.02 mag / 22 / 22.9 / 23.7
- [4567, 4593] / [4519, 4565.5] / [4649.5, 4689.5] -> -0.05 mag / 22.8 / 23.8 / 22.5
